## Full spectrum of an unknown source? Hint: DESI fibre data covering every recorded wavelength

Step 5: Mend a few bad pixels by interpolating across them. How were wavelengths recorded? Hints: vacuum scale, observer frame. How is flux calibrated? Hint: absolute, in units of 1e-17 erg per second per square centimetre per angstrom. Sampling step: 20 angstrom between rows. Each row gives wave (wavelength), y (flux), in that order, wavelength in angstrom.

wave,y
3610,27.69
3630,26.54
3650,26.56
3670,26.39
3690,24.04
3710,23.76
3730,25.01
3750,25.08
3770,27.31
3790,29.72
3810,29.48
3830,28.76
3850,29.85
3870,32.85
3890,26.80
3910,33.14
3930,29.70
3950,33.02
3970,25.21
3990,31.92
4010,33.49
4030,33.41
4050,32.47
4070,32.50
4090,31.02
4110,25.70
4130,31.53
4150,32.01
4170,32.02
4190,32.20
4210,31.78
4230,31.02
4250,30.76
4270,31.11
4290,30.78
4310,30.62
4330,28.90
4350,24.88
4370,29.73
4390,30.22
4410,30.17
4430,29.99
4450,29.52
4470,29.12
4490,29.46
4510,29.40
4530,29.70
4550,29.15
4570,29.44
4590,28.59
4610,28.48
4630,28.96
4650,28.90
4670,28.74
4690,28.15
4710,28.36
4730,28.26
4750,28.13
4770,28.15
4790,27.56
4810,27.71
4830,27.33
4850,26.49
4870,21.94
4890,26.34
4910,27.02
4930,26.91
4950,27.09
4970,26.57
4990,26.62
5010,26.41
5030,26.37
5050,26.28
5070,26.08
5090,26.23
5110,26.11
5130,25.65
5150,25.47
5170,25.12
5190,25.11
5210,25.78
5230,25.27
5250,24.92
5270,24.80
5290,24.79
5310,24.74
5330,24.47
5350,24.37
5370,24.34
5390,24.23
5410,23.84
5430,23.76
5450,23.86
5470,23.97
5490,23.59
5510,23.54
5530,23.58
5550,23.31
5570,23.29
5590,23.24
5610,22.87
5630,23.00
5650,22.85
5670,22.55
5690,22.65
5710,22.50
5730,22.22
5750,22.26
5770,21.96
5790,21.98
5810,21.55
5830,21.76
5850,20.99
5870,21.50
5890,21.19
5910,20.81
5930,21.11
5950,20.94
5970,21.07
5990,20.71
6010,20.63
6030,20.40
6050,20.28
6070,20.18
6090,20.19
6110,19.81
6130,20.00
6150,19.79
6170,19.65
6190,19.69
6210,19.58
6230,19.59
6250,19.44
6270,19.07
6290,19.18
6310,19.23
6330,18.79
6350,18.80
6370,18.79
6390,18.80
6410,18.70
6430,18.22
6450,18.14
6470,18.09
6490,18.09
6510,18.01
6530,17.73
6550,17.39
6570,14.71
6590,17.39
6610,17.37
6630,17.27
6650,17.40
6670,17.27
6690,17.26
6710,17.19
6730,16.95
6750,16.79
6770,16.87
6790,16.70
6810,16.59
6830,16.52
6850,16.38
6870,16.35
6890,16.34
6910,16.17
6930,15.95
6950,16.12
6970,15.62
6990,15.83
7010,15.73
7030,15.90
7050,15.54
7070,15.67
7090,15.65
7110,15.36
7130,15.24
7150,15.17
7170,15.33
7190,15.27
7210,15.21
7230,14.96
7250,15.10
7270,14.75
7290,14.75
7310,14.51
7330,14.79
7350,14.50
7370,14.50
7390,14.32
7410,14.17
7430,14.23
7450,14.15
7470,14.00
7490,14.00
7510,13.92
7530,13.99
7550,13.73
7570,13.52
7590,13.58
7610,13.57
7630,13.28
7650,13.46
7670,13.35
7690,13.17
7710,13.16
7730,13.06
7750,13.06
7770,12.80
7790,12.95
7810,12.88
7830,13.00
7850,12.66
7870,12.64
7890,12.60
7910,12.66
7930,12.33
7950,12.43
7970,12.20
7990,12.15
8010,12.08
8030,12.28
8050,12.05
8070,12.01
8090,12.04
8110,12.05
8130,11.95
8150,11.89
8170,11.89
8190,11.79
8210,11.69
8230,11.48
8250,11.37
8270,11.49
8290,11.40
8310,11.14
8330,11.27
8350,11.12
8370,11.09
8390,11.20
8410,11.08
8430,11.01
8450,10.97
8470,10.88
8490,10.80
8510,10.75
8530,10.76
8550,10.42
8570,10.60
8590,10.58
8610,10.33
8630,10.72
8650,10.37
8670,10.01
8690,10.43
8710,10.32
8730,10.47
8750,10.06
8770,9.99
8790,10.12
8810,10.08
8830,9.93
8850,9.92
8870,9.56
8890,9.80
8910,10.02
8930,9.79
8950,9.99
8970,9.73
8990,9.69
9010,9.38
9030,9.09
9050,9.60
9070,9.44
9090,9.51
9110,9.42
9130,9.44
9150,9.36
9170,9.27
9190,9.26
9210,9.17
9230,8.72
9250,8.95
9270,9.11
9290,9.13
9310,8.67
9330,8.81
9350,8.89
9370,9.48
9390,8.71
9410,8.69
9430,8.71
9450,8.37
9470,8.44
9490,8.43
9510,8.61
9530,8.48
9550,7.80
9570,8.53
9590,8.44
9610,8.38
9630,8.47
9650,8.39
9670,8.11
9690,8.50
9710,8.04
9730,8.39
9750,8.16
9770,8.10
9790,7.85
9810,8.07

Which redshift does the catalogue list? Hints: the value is 0.001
